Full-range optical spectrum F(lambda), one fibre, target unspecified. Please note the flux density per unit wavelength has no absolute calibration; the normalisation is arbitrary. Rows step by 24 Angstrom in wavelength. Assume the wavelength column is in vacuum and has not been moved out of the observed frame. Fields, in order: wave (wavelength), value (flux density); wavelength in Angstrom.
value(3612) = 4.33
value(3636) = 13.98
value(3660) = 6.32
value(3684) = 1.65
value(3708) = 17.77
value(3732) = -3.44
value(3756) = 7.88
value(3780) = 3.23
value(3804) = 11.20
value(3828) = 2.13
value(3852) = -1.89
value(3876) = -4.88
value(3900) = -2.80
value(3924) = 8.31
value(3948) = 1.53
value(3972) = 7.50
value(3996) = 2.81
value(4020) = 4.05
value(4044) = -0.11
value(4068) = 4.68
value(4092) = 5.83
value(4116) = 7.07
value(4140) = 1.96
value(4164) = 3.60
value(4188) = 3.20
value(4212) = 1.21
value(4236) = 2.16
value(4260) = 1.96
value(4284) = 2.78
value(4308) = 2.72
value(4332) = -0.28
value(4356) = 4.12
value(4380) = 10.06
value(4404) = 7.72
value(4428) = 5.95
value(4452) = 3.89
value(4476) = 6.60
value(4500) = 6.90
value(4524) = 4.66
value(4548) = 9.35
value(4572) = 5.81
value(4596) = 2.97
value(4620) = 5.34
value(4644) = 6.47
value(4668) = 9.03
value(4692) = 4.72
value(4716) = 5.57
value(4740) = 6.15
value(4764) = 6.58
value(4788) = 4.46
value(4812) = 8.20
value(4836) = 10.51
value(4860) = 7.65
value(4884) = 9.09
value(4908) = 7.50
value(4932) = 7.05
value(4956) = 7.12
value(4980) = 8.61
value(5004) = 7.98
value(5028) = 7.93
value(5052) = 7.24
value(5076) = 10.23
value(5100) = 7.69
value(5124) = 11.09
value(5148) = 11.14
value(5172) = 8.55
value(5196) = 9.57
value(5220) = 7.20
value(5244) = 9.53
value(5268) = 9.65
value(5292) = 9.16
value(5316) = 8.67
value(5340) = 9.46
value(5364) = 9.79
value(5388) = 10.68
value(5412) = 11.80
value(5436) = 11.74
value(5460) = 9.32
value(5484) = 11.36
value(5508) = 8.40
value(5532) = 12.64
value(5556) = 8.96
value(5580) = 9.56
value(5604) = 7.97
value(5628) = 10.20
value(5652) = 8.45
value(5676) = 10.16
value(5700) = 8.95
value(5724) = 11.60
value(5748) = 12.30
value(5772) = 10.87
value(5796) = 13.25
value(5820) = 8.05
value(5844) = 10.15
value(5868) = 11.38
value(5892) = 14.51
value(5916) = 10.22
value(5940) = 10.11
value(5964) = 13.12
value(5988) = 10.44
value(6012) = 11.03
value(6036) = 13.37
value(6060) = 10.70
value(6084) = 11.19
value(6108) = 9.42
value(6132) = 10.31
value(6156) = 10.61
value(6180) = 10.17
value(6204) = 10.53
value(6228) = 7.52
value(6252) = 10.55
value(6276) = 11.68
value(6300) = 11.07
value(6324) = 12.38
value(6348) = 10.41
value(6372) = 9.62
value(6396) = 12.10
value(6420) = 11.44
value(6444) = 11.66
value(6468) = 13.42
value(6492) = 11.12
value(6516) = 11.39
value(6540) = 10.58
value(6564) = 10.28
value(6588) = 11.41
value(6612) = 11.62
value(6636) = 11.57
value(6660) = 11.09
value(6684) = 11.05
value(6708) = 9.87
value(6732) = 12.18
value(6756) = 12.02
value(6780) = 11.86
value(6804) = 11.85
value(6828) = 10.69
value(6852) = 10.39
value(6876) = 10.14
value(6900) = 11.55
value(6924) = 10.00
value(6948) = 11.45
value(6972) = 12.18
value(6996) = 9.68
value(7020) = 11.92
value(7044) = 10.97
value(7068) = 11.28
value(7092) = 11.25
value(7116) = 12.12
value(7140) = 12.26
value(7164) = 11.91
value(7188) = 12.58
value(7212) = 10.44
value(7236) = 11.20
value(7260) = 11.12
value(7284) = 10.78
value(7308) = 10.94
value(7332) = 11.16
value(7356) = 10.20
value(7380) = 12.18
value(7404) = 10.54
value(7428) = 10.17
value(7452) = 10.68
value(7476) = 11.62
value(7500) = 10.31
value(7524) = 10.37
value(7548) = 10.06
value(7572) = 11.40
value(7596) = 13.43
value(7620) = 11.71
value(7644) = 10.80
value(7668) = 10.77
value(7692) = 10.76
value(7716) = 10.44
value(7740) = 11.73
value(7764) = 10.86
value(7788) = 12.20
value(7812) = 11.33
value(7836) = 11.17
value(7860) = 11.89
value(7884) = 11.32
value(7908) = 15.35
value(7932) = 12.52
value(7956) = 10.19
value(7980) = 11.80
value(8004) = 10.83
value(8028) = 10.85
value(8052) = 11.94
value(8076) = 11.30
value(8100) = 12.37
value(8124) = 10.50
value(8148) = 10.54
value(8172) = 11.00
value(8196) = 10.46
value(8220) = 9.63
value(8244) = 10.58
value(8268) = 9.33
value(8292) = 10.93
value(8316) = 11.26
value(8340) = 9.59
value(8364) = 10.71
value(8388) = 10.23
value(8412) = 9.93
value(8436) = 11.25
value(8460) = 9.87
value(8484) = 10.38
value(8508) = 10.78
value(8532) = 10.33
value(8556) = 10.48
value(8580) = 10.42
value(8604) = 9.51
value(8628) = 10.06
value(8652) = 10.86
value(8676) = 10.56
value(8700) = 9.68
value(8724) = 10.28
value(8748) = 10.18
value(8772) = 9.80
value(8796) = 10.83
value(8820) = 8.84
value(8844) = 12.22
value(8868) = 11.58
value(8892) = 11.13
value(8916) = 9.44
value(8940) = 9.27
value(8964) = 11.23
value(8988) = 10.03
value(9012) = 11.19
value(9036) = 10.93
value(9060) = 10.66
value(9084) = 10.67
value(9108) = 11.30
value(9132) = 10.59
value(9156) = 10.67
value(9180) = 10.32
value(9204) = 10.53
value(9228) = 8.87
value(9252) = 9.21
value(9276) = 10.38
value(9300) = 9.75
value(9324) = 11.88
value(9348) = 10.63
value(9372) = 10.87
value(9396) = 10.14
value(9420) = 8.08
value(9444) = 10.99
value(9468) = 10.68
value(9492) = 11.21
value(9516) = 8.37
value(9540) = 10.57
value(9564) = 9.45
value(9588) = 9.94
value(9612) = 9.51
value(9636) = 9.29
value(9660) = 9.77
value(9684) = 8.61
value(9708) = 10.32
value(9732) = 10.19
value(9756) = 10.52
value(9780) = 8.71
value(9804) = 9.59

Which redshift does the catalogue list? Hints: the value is 0.20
